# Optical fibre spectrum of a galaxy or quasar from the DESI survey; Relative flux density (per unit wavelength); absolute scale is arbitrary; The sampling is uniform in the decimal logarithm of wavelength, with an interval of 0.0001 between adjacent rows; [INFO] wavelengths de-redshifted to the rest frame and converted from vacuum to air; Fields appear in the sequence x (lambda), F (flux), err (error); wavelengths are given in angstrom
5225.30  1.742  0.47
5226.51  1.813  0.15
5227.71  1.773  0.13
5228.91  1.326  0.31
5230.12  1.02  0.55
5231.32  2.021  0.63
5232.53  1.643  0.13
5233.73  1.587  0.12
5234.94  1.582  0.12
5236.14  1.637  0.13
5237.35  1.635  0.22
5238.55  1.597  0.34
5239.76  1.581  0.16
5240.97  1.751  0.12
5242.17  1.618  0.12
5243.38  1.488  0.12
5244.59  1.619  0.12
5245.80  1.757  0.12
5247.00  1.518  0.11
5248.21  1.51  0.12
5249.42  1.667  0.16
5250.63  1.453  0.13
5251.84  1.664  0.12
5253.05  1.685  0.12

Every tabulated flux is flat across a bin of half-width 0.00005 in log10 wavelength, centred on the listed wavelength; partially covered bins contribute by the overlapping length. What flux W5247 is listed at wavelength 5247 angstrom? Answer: 1.518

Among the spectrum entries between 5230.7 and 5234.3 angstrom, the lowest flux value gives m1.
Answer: 1.587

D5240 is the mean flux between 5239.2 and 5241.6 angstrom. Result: 1.67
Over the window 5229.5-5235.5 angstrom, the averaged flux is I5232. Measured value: 1.57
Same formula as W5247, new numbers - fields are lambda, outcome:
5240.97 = 1.751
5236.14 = 1.637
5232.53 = 1.643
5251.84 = 1.664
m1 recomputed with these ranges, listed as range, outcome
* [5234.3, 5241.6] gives 1.581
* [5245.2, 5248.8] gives 1.51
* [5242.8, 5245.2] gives 1.488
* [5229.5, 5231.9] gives 1.02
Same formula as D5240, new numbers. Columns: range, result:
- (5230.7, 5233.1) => 1.83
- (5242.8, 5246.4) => 1.62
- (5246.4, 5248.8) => 1.52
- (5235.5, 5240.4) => 1.61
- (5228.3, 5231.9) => 1.45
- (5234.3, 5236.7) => 1.61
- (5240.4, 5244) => 1.62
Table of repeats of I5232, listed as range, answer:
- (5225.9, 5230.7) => 1.48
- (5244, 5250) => 1.61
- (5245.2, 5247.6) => 1.64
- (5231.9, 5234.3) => 1.62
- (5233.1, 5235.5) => 1.59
